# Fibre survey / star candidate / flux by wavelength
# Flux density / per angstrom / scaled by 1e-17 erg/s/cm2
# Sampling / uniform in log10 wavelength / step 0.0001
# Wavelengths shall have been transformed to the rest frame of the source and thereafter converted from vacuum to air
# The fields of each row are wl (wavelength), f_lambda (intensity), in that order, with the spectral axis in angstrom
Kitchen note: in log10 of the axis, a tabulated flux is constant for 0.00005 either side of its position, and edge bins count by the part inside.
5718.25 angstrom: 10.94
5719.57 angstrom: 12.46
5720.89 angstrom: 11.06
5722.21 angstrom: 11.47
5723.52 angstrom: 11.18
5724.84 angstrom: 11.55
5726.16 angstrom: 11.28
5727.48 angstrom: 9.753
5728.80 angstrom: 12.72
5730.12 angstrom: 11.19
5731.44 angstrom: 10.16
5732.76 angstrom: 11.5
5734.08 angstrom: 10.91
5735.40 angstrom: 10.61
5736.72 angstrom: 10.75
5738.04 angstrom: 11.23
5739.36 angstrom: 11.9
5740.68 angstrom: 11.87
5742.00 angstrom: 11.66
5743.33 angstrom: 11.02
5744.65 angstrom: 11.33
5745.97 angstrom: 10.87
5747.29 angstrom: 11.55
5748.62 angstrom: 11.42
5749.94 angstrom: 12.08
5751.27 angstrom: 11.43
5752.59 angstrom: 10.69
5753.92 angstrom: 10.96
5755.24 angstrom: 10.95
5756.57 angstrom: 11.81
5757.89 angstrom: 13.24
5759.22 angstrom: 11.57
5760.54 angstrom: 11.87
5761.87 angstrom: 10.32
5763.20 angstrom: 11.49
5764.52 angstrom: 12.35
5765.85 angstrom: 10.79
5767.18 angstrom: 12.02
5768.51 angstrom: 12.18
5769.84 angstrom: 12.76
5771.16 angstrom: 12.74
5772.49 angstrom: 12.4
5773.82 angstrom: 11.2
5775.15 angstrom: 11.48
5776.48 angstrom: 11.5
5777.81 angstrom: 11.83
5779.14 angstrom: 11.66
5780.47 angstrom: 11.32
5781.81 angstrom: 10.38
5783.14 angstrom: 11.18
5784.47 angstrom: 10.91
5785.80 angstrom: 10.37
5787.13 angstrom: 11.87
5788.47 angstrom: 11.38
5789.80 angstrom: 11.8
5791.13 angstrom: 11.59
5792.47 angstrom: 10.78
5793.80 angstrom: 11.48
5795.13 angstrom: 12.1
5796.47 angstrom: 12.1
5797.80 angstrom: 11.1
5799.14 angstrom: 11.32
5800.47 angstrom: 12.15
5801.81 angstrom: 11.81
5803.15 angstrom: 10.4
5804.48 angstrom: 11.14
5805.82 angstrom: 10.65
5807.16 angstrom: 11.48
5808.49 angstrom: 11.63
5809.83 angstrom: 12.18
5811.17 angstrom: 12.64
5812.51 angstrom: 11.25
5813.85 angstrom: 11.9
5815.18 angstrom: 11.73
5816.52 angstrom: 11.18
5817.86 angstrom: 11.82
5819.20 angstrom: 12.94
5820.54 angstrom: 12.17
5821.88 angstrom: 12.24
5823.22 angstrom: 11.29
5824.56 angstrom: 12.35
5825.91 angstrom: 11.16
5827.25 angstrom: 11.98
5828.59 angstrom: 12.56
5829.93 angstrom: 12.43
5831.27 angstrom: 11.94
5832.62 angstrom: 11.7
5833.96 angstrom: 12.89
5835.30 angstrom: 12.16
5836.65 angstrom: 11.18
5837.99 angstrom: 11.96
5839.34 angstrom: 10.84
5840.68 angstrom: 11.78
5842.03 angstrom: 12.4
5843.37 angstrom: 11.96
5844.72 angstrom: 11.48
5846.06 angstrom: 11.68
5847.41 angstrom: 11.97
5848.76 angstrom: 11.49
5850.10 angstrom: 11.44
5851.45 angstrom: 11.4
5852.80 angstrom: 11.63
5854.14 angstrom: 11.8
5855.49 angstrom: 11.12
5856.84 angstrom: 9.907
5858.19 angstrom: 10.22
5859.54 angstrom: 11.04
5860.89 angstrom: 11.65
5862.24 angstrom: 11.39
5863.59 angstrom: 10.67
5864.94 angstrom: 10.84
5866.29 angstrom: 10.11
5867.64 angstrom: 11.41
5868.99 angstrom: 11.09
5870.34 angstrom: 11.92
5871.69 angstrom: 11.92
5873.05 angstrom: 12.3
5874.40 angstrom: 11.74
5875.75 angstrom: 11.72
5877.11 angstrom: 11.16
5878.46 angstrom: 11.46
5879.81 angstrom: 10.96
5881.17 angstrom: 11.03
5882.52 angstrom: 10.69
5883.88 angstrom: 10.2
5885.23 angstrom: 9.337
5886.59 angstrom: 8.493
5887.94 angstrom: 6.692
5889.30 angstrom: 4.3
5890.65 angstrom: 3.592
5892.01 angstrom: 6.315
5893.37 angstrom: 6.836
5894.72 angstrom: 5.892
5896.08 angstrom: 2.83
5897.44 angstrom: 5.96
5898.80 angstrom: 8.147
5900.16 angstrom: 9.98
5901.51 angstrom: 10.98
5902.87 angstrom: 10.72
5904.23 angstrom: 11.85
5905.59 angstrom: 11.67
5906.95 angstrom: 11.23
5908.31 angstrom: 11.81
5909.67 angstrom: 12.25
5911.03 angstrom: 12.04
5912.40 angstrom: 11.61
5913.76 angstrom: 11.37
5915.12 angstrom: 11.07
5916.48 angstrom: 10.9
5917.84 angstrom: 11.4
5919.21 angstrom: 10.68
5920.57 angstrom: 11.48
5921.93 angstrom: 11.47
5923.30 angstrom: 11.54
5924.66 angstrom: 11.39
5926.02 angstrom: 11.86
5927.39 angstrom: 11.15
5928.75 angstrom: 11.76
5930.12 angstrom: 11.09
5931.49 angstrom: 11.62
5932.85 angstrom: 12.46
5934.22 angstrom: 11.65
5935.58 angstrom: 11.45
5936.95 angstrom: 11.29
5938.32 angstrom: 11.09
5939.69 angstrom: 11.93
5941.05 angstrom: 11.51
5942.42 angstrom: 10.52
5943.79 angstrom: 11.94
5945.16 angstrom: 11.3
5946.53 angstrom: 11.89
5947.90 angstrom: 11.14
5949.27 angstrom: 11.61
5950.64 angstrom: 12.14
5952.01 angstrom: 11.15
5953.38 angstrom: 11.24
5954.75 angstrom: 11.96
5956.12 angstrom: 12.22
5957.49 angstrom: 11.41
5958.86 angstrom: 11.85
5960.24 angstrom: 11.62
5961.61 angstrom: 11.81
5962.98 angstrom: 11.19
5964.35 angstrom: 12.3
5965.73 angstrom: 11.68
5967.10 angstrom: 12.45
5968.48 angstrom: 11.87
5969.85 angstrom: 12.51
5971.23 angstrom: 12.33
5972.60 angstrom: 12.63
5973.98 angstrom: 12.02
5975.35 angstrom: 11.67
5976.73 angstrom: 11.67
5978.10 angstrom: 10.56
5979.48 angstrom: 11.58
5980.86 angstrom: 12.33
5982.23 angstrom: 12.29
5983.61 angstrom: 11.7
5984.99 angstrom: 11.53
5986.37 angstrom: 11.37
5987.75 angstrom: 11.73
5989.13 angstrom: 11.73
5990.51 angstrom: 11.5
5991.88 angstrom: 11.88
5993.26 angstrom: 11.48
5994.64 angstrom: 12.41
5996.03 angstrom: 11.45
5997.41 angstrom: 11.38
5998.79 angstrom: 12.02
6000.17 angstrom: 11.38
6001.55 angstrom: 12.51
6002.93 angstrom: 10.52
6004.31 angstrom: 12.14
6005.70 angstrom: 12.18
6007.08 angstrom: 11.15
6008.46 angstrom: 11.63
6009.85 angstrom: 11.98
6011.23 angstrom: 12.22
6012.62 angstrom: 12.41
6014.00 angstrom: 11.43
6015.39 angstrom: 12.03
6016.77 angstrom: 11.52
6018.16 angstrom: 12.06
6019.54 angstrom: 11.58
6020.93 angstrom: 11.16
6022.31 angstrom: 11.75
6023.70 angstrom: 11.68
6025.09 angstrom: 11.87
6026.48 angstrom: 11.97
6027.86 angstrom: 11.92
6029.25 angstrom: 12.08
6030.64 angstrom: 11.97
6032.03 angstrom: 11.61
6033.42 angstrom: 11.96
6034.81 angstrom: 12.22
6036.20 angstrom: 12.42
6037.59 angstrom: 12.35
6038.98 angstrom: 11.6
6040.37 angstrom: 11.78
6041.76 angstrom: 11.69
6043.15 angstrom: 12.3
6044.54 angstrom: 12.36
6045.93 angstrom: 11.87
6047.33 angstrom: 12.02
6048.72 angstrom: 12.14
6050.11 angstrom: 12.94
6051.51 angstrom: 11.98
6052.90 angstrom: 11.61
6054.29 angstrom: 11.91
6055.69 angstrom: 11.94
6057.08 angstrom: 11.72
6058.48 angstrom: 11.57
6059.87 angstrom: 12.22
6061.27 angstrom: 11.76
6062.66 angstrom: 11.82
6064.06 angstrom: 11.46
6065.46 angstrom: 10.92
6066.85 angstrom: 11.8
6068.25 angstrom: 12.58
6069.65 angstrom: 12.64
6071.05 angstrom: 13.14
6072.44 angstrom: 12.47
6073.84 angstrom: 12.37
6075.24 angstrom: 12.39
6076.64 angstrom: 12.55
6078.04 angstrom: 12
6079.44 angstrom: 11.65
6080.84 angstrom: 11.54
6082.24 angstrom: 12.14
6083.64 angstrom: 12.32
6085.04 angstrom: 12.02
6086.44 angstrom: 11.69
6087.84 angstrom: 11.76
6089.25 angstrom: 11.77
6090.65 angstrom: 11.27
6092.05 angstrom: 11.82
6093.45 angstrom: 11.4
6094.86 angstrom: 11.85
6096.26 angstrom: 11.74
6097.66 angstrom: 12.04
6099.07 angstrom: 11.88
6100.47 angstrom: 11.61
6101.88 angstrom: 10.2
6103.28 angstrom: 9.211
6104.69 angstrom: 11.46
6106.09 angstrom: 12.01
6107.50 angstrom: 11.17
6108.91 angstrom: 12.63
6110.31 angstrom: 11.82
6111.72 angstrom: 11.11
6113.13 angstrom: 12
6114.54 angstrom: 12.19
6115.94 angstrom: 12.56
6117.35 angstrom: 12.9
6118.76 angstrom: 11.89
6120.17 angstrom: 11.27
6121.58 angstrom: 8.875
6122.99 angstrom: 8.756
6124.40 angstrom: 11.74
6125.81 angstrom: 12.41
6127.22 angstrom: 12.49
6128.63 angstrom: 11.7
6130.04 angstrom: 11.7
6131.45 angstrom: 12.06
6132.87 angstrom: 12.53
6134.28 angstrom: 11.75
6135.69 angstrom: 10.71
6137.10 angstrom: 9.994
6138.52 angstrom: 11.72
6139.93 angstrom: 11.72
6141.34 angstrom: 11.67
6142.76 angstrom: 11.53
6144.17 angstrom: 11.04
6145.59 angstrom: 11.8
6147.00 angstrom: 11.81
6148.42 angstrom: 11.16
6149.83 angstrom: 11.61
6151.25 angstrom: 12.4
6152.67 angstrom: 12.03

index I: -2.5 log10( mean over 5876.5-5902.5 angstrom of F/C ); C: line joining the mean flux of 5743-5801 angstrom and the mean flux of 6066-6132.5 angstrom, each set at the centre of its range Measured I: 0.381 mag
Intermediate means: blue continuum 11.5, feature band 8.17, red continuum 11.8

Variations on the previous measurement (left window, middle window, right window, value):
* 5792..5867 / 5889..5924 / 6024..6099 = 0.217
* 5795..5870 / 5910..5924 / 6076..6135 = 0.022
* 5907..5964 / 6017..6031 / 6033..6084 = 0.011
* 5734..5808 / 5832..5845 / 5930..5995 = -0.027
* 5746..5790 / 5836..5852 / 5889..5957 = -0.055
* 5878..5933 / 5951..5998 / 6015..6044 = -0.073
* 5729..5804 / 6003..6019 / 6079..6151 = -0.027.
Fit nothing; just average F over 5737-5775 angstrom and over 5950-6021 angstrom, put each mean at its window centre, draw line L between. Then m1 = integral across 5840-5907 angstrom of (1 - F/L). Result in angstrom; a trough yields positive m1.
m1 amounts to 8.9 angstrom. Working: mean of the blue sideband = 11.6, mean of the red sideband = 11.8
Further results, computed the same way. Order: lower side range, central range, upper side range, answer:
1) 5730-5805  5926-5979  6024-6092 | 0.54 angstrom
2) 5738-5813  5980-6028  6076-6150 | -0.81 angstrom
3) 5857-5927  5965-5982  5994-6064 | -1.16 angstrom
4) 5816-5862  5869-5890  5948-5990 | 2.59 angstrom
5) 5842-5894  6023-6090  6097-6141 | -4.70 angstrom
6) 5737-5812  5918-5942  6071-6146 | 0.22 angstrom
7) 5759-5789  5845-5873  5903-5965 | 0.69 angstrom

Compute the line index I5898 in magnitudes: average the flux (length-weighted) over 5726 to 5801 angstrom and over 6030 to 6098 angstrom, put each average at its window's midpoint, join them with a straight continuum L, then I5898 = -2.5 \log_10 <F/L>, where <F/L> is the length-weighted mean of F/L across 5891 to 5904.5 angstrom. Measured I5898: 0.45 mag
